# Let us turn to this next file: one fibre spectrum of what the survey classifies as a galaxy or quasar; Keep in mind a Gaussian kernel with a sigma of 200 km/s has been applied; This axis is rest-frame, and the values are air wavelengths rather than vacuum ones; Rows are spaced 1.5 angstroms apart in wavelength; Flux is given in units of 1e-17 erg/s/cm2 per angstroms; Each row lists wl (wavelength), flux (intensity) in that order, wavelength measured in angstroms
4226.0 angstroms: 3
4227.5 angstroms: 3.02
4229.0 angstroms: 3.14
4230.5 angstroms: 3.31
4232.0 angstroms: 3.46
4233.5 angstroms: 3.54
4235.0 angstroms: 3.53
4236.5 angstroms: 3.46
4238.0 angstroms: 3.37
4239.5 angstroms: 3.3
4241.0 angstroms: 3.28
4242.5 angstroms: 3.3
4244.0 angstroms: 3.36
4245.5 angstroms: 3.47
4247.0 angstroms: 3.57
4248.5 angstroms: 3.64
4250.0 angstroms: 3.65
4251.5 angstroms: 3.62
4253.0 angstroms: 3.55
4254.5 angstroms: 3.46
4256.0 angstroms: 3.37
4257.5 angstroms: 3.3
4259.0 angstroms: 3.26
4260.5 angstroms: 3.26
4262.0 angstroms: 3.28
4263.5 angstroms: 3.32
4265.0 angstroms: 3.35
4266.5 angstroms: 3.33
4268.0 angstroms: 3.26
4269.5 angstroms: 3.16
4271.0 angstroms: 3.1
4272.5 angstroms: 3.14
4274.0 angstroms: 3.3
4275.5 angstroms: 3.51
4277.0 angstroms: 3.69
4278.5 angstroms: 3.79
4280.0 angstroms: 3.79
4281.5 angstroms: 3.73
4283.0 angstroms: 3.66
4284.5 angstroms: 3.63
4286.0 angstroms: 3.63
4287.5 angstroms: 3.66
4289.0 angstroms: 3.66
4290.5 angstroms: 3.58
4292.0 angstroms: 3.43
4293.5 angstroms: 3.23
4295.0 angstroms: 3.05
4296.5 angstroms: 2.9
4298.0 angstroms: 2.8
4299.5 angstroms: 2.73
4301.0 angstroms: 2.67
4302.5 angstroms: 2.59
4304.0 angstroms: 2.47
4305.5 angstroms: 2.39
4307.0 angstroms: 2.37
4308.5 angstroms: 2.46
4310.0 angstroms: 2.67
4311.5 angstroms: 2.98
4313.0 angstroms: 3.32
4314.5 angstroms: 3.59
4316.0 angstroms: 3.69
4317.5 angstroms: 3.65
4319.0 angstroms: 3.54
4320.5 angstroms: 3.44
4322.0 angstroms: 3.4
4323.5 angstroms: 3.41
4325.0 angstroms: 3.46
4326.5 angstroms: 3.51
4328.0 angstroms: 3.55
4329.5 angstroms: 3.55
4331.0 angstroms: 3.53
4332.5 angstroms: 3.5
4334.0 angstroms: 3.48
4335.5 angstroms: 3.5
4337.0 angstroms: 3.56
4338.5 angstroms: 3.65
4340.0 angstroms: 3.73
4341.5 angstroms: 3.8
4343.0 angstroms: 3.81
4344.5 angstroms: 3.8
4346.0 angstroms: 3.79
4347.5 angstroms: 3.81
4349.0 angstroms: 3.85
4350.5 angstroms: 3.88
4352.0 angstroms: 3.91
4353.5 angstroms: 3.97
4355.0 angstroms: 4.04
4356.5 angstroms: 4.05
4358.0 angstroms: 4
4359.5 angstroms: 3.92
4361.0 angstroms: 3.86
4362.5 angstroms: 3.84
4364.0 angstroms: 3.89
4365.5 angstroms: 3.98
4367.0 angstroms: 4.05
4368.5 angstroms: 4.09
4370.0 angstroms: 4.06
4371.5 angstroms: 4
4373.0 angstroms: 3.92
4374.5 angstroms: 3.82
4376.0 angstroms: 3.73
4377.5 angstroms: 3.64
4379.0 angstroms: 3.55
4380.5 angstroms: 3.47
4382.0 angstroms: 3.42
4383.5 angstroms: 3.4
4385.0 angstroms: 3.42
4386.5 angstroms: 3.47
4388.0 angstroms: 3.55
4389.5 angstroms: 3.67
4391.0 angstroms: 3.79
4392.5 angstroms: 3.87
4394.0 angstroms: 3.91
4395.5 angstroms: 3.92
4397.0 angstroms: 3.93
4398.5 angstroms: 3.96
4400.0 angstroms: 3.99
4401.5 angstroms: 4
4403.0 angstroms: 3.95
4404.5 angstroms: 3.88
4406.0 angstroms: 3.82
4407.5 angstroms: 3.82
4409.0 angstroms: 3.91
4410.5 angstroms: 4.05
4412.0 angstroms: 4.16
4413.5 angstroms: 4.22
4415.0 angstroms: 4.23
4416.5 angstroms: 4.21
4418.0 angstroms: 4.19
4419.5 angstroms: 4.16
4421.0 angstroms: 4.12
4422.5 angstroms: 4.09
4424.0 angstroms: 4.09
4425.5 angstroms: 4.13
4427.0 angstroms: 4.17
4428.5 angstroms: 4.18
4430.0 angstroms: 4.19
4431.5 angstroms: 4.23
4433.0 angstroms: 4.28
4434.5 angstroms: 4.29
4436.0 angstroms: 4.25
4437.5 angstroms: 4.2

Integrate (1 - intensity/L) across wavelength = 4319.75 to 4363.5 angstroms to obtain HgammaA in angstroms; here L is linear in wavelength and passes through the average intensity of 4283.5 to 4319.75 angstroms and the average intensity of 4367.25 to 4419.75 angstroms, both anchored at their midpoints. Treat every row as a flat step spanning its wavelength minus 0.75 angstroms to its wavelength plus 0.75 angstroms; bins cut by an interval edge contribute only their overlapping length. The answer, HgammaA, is -3.4 angstroms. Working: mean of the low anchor 3.12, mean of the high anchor 3.86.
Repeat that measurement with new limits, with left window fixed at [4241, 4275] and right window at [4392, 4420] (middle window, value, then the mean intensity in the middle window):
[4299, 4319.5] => 3.8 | 2.93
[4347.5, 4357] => -0.4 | 3.94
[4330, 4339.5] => 0.4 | 3.54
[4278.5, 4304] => 1.6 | 3.29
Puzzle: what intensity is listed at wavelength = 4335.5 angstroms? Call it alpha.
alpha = 3.5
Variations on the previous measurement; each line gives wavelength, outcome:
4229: 3.14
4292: 3.43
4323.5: 3.41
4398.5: 3.96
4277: 3.69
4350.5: 3.88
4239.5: 3.3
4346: 3.79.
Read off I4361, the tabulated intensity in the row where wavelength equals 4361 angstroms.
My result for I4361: 3.86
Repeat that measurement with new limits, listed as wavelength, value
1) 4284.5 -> 3.63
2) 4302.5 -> 2.59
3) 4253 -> 3.55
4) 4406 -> 3.82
